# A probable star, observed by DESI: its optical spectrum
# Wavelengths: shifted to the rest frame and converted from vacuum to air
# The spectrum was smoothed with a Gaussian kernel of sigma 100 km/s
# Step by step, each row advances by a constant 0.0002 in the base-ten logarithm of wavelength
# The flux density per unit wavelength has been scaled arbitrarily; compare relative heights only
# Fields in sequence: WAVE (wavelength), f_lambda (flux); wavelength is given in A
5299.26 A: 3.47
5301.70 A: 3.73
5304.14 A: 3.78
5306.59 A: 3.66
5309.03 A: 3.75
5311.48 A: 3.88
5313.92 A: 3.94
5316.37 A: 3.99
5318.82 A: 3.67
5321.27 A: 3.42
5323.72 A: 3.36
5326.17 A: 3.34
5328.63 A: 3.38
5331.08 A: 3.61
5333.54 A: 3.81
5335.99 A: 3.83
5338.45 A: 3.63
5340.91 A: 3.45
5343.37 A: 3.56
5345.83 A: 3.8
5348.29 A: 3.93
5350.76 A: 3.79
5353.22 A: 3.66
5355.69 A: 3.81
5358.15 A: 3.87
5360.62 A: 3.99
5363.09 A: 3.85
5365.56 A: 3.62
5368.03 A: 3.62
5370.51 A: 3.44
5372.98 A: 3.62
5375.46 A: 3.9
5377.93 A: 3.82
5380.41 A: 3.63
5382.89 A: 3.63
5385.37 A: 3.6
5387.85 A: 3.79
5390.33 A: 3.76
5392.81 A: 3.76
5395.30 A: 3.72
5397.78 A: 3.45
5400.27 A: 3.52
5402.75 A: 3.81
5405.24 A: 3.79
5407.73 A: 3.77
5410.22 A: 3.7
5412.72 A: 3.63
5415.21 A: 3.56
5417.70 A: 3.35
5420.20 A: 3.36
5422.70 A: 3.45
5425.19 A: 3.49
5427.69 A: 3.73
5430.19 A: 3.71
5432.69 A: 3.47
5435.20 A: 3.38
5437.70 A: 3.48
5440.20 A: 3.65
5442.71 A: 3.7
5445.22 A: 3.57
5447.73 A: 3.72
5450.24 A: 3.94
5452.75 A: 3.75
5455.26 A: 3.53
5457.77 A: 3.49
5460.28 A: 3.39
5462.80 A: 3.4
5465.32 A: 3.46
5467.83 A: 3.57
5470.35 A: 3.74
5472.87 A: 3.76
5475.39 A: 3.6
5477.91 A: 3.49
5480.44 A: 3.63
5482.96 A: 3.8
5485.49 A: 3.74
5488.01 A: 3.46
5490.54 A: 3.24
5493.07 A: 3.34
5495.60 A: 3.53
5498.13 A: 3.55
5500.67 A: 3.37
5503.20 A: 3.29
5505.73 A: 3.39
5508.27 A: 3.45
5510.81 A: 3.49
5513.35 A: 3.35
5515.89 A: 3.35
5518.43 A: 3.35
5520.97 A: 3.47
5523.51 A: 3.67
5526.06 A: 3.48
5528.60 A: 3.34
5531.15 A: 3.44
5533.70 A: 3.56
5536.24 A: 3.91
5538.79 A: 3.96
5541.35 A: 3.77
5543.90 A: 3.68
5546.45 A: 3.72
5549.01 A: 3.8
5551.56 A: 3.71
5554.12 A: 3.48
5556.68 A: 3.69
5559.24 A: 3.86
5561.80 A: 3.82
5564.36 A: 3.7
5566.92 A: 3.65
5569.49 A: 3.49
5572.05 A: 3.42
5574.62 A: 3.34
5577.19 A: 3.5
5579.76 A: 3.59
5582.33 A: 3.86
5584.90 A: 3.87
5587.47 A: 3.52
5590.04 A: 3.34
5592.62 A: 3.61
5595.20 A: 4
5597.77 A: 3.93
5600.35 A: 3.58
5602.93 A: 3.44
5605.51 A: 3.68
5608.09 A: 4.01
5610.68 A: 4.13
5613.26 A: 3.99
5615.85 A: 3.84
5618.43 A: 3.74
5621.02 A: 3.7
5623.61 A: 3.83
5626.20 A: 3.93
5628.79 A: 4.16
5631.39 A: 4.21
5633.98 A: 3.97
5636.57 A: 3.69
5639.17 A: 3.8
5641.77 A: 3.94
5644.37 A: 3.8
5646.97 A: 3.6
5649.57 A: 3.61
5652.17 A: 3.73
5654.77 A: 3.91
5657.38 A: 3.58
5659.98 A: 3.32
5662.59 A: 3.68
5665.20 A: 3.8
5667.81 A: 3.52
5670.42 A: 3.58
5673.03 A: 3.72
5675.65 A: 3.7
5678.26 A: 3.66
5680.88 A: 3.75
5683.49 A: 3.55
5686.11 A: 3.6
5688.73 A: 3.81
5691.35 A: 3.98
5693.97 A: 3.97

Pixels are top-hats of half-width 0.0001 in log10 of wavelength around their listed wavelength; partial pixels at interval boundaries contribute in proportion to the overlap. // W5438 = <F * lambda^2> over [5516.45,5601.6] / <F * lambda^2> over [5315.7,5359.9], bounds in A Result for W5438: 1.08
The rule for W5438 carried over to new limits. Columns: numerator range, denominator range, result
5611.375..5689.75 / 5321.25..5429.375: 1.14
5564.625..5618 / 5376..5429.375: 1.09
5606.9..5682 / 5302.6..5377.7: 1.14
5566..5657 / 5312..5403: 1.12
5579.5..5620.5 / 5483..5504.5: 1.13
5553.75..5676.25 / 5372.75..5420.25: 1.10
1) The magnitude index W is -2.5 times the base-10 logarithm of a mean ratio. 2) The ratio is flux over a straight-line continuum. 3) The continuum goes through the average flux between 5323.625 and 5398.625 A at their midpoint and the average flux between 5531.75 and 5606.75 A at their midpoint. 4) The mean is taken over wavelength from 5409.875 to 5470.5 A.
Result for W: 0.03 mag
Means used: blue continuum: 3.68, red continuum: 3.67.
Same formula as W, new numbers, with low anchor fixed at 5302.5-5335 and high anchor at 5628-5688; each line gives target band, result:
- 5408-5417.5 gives 0.02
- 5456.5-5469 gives 0.07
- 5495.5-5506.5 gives 0.09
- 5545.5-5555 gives 0.01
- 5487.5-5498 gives 0.09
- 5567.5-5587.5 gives 0.04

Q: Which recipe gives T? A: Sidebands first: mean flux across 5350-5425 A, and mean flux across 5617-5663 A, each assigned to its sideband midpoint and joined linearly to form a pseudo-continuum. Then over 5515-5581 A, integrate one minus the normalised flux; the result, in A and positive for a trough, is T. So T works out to 2.48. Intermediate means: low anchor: 3.67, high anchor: 3.79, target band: 3.61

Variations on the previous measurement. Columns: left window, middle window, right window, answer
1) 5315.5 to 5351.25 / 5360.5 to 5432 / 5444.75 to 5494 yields -0.8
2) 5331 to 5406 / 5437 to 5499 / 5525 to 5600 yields 1.7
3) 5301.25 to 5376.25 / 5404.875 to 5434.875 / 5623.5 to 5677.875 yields 1.2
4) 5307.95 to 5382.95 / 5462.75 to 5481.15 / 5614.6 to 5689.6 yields 0.6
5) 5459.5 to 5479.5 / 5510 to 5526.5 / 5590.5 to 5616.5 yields 0.9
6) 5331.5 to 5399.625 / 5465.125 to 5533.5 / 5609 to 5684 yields 4.5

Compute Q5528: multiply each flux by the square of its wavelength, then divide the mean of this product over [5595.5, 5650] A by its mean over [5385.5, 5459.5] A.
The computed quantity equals 1.14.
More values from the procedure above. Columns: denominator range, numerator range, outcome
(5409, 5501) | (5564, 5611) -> 1.08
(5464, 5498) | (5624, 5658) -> 1.14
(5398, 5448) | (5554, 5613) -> 1.09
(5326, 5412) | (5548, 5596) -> 1.06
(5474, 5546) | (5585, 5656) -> 1.12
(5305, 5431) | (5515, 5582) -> 1.05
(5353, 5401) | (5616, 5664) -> 1.13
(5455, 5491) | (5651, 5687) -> 1.10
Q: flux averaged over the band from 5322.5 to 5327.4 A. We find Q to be 3.35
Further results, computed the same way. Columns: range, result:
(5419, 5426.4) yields 3.44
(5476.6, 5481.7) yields 3.56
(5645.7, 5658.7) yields 3.69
